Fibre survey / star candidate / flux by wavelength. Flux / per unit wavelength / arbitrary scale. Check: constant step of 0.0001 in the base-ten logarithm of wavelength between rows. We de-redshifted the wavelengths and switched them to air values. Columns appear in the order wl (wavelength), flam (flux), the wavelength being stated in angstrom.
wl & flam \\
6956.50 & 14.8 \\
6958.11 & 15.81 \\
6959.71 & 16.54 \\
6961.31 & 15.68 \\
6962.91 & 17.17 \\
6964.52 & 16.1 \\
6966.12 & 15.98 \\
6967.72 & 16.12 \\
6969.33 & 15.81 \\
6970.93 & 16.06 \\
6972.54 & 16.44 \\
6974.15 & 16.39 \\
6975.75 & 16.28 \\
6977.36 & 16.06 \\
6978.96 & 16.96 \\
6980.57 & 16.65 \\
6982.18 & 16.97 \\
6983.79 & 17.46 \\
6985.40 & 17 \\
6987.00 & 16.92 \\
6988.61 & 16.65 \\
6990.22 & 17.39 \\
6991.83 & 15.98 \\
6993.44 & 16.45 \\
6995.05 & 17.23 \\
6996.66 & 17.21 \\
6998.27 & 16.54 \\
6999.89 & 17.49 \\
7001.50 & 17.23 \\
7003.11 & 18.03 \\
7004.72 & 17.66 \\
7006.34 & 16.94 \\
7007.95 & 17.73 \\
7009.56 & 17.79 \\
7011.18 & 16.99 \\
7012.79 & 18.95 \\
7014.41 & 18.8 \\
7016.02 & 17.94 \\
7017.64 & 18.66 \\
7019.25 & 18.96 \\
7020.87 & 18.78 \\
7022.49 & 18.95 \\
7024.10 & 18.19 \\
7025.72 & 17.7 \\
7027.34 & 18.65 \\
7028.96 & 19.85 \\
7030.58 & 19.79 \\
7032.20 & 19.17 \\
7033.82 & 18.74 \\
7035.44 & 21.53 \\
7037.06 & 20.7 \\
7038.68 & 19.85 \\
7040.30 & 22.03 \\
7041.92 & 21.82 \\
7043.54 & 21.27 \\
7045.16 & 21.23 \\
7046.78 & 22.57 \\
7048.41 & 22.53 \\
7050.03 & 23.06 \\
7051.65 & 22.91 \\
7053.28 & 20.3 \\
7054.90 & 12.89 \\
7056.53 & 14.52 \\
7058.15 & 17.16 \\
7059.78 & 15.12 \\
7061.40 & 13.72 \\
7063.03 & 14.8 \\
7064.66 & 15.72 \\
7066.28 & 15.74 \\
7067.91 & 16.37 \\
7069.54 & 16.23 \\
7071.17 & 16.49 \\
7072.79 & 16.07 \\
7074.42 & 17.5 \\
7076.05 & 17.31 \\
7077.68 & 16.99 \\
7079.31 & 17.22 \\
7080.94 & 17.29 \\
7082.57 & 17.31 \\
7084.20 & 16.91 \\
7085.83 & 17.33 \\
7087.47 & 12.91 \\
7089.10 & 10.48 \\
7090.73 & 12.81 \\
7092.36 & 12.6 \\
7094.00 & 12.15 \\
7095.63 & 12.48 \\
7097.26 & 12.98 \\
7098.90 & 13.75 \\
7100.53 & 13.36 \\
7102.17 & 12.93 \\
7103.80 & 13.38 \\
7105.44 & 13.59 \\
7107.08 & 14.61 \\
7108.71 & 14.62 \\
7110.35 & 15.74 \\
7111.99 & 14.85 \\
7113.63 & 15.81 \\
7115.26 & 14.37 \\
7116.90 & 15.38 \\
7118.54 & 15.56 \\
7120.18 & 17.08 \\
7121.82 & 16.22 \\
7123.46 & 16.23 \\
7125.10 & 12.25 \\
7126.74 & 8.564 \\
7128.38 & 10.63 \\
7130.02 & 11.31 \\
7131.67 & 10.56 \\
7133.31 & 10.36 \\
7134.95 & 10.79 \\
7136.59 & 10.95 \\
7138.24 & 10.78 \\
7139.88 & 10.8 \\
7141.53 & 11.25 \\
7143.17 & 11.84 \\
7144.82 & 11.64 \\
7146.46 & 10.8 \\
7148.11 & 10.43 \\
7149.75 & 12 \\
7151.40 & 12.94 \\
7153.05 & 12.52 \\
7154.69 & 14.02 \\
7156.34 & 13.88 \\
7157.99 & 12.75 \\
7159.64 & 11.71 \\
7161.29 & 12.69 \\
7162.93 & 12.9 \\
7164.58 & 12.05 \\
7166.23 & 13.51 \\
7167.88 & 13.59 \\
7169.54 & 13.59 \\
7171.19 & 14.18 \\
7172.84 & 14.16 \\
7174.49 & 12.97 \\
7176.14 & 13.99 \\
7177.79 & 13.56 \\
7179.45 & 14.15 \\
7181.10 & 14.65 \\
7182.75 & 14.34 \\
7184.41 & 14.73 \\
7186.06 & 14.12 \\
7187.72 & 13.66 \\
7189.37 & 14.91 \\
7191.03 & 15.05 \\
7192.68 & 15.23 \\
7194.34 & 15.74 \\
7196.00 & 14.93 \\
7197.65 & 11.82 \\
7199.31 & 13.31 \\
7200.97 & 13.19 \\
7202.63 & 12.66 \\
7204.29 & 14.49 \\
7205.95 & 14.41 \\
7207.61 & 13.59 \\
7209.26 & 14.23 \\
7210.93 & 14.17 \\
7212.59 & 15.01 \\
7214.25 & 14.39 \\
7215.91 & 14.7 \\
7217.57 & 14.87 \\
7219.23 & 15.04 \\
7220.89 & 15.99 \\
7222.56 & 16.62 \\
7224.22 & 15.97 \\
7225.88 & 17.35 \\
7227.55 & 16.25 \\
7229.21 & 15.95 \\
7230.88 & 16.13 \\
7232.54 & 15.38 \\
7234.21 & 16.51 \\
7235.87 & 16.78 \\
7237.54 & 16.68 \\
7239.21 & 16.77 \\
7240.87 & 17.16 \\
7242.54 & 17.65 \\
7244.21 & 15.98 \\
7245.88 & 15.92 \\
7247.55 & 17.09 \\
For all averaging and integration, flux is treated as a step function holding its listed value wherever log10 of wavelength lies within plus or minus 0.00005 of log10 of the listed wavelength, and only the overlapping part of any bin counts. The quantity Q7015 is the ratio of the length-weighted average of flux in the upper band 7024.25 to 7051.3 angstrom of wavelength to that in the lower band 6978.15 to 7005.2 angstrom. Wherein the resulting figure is 1.21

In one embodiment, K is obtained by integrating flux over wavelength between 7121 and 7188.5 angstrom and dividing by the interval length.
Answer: 12.6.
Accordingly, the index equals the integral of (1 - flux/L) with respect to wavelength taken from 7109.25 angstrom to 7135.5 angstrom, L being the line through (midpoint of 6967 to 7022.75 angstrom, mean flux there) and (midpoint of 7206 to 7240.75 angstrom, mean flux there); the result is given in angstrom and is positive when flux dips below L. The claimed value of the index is 4.5 angstrom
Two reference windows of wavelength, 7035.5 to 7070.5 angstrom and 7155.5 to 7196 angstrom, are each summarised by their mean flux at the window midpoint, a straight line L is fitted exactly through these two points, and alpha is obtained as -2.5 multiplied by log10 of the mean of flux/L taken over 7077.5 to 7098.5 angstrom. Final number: 0.19 mag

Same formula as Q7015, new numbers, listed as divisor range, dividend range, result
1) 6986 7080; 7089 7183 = 0.72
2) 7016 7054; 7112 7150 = 0.62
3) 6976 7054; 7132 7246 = 0.75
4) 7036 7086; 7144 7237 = 0.78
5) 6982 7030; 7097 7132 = 0.78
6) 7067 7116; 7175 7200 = 0.96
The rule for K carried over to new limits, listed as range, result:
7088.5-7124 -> 14.1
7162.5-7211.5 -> 13.9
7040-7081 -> 18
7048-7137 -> 14.9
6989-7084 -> 18.1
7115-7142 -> 12.5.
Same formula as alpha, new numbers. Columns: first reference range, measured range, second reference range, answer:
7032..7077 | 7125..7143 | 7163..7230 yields 0.45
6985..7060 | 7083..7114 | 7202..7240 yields 0.25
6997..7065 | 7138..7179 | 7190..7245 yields 0.28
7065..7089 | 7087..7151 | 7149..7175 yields 0.16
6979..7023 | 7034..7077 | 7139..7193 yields -0.15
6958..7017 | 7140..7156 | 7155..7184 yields 0.16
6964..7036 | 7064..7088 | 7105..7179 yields -0.10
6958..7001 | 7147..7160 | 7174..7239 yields 0.21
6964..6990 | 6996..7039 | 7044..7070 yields -0.08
